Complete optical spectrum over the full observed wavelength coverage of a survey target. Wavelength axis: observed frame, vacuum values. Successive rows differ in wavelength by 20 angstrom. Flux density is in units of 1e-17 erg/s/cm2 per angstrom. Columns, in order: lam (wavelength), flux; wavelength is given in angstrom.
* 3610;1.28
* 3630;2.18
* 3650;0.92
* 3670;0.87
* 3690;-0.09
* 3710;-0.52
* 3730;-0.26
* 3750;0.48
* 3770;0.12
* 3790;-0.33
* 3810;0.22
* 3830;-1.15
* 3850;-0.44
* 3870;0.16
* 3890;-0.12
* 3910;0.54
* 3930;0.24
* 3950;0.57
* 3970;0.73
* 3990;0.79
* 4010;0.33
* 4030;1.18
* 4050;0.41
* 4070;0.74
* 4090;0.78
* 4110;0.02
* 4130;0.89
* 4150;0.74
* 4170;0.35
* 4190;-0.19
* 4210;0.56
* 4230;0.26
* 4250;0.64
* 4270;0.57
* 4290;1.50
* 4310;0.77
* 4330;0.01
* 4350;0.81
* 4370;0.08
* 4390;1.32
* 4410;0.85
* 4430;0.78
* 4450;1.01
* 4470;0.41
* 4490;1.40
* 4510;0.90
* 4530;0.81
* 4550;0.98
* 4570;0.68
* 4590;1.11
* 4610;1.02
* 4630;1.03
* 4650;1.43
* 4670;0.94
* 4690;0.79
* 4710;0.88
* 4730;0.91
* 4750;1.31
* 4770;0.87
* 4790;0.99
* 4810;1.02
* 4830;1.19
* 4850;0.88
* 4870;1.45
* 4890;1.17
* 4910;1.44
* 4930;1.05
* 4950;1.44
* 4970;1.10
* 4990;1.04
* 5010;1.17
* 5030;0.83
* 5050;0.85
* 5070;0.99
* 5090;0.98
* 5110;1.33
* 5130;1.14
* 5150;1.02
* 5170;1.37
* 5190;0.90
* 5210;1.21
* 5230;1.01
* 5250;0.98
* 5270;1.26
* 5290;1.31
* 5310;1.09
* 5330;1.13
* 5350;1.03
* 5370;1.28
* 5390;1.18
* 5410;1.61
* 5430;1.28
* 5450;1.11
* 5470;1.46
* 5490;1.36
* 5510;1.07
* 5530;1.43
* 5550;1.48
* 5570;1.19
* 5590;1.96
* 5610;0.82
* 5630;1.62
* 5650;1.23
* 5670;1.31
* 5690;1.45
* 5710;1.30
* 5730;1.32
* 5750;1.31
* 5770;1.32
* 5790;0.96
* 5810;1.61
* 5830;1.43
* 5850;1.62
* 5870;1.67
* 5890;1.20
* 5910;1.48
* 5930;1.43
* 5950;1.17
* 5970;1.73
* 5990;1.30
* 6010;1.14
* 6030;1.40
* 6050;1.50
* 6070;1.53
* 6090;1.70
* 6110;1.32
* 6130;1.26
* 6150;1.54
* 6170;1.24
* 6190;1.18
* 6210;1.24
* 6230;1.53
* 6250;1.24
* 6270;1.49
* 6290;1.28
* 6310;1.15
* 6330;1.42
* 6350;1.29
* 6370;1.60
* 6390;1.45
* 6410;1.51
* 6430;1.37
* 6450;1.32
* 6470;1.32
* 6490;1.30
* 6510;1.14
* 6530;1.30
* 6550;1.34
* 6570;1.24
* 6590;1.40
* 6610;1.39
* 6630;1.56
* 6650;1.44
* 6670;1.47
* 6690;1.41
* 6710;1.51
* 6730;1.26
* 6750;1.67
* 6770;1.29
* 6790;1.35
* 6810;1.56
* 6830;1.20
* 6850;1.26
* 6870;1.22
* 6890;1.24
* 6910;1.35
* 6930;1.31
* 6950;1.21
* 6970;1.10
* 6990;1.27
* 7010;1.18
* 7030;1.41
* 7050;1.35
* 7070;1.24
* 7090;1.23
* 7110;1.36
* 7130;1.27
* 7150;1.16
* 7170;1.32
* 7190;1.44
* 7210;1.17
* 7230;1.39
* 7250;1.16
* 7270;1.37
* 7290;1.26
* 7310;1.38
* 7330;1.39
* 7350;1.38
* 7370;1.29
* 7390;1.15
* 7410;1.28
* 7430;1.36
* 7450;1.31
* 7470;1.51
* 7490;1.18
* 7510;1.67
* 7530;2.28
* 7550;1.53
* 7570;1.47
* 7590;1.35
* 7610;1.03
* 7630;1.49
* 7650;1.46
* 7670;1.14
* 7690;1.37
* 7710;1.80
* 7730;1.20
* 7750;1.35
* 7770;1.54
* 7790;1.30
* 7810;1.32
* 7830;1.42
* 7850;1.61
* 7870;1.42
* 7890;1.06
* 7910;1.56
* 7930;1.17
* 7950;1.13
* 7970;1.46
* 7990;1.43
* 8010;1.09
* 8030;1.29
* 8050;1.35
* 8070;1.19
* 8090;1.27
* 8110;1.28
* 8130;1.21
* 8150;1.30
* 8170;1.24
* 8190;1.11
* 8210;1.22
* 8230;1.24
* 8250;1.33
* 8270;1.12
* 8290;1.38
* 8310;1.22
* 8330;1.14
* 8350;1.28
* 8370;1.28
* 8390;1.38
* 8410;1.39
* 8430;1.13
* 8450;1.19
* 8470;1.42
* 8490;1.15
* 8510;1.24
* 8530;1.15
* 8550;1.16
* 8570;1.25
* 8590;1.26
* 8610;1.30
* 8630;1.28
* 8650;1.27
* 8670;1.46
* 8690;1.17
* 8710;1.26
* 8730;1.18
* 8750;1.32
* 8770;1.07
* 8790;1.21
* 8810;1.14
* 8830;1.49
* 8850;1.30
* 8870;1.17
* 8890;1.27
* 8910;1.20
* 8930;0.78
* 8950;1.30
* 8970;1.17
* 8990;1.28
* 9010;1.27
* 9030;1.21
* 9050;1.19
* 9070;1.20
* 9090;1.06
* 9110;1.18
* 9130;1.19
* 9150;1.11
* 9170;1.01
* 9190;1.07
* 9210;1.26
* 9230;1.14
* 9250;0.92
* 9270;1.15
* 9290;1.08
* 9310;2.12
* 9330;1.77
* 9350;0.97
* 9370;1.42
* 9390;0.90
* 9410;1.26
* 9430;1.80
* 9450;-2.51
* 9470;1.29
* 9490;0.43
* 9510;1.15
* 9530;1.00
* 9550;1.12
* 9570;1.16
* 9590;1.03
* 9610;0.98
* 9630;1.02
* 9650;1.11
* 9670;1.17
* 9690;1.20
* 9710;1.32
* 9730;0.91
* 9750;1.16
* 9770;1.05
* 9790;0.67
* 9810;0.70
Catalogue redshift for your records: 0.148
